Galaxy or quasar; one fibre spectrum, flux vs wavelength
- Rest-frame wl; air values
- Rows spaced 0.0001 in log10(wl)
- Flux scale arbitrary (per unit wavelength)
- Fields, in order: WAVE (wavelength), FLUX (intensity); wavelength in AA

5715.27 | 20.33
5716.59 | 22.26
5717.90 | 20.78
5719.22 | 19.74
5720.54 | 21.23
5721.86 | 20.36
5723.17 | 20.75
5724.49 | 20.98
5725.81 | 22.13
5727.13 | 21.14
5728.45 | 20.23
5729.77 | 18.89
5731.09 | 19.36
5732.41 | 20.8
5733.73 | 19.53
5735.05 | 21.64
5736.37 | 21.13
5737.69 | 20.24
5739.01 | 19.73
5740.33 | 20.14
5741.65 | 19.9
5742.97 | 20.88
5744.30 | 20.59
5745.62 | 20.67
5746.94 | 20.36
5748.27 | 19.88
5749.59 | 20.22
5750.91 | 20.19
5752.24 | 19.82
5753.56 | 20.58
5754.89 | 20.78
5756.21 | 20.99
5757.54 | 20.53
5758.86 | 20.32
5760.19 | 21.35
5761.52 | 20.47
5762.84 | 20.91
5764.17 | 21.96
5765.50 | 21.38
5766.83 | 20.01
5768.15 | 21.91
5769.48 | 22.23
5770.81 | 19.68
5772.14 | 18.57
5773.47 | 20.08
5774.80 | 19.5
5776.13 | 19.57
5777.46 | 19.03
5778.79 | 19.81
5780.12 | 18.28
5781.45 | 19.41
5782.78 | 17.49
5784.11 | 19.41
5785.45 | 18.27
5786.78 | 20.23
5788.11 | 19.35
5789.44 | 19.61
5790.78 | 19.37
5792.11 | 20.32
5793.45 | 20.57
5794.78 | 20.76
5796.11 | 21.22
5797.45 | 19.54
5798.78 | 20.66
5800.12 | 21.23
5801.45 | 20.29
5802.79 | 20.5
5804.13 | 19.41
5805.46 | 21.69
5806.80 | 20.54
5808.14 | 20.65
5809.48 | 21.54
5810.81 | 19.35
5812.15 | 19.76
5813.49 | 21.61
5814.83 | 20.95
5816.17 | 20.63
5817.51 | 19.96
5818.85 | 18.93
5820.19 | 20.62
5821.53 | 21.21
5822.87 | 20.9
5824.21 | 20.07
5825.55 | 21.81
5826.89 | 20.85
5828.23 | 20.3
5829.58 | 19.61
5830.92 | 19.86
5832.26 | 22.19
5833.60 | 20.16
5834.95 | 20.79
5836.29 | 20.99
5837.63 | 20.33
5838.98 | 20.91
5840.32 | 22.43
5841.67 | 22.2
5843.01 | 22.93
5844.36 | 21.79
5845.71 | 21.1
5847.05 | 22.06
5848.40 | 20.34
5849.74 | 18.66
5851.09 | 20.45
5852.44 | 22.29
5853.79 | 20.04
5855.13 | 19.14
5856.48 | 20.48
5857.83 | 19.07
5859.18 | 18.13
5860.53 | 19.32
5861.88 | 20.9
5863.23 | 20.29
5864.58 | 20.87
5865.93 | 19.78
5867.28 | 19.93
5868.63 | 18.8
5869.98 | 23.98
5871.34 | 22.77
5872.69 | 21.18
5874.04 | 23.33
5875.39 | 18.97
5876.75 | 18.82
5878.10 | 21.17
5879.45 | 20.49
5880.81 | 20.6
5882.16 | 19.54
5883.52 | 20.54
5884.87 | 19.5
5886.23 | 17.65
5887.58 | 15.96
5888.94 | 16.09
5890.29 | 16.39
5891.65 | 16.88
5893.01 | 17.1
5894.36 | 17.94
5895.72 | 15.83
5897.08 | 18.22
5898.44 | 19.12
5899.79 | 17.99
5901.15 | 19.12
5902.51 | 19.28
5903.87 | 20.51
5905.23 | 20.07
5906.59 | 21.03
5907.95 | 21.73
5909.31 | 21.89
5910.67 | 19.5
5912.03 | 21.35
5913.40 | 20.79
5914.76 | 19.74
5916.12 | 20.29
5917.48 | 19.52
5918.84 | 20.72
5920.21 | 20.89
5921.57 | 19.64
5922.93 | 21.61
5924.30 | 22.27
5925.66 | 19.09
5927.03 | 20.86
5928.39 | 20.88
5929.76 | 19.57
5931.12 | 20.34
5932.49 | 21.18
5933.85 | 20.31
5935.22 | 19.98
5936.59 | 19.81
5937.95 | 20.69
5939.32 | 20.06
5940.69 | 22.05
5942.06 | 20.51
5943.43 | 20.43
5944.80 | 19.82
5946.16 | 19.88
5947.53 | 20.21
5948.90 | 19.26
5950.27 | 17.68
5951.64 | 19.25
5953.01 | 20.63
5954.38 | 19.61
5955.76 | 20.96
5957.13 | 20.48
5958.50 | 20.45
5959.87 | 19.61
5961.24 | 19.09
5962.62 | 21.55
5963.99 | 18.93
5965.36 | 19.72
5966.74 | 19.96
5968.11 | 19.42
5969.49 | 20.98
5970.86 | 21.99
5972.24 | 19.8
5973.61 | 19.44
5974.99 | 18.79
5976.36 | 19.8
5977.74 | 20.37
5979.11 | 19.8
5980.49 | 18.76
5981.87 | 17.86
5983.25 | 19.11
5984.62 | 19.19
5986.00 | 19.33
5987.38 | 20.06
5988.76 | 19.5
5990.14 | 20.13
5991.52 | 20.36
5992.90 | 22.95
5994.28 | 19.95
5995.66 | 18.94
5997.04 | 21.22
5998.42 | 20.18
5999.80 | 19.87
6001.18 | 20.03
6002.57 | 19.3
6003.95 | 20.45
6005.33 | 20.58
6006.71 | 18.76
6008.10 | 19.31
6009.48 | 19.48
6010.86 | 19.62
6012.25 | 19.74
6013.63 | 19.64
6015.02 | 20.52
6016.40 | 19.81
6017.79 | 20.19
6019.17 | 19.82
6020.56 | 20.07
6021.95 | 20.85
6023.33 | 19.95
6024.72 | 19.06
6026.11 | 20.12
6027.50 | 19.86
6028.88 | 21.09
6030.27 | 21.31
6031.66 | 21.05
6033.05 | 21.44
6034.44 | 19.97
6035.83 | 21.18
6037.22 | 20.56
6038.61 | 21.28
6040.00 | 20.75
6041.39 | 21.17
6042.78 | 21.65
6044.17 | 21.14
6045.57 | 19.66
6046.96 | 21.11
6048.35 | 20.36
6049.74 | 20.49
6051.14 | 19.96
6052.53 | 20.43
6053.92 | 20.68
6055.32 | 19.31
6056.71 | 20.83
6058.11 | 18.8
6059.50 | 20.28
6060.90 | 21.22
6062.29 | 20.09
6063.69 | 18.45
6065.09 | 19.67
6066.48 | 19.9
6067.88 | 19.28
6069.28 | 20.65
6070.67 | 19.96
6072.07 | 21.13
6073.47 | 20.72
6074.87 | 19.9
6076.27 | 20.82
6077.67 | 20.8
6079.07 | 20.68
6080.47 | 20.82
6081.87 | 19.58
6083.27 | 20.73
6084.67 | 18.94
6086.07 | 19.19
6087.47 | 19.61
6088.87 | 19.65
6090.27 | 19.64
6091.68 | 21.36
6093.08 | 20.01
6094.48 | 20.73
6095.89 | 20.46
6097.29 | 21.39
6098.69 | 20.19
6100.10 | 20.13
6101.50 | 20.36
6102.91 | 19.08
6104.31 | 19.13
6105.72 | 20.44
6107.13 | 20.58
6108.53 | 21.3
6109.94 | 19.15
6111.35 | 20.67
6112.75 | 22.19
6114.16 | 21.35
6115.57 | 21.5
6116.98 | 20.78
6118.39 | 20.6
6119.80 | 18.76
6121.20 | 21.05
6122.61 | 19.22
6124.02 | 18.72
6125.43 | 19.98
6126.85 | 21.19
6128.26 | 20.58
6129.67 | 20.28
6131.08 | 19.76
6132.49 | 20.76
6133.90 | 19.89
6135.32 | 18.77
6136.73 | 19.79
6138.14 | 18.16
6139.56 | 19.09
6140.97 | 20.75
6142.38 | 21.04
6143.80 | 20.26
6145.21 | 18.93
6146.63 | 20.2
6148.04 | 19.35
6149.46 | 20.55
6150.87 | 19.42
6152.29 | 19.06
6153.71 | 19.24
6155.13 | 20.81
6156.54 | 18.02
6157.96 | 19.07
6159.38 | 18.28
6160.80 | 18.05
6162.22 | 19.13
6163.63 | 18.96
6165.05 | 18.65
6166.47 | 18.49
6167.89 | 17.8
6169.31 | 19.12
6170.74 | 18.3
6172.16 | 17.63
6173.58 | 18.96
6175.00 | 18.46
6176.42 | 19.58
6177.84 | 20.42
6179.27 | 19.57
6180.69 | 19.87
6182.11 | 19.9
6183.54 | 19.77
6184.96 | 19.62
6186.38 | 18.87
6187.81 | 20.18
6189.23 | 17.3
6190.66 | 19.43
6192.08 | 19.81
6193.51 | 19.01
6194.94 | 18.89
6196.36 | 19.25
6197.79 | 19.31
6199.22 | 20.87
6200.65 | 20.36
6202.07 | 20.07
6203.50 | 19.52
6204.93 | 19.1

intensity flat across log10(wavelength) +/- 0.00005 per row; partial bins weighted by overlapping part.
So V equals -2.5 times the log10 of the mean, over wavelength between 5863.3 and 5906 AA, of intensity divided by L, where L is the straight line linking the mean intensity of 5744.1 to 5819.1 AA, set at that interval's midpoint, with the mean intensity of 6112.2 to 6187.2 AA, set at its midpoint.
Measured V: 0.04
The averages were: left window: 20.2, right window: 19.6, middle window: 19.3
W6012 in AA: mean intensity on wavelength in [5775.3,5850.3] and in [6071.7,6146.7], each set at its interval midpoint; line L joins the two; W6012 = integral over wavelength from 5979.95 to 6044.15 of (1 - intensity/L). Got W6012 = 0.4 AA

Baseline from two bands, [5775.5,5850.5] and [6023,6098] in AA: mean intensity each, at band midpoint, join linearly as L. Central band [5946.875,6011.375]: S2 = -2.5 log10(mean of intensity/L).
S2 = 0.028 mag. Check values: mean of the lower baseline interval 20.4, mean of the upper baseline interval 20.4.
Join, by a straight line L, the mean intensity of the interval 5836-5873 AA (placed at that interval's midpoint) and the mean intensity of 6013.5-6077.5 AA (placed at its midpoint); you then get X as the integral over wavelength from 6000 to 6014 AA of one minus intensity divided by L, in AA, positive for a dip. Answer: 0.5 AA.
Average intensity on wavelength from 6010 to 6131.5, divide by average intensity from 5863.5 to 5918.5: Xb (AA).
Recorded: 1.03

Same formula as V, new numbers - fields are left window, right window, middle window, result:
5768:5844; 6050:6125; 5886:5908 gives 0.12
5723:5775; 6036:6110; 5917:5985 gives 0.02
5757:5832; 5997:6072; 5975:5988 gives 0.05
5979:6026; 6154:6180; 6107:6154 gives -0.06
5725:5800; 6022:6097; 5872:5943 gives 0.03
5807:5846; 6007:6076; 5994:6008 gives 0.03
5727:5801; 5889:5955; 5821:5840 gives -0.04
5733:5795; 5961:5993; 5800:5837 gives -0.03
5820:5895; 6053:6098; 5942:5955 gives 0.03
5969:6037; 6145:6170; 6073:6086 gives -0.04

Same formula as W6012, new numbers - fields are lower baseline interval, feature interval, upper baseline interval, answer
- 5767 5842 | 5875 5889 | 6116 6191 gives 0.66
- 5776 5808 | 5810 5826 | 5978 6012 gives -0.49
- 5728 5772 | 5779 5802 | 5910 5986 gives 0.73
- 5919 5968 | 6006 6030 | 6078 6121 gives 0.42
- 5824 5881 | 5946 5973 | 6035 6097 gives 0.71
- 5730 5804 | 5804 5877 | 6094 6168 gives -1.97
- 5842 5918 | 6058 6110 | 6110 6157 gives -0.43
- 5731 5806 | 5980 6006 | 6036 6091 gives 0.46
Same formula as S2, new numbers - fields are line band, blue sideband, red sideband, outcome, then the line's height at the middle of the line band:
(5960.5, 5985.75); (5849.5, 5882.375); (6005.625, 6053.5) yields 0.04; 20.4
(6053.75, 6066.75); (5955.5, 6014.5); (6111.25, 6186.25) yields -0.01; 19.8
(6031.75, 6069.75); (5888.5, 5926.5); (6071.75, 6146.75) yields -0.02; 20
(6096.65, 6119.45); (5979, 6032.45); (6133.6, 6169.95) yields -0.06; 19.5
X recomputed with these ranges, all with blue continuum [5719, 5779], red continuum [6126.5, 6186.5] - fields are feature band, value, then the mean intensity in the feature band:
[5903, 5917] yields -0.4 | 20.7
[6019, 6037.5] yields -0.7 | 20.5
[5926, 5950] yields -0.4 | 20.3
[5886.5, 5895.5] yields 1.5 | 16.7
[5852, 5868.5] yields 0.2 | 20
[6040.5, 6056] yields -0.7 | 20.5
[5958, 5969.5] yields 0.0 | 19.9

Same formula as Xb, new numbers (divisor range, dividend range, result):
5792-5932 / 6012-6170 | 0.99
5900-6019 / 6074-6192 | 0.98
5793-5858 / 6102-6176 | 0.95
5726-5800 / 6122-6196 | 0.96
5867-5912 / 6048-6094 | 1.03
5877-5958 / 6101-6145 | 1.02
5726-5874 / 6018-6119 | 1.00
